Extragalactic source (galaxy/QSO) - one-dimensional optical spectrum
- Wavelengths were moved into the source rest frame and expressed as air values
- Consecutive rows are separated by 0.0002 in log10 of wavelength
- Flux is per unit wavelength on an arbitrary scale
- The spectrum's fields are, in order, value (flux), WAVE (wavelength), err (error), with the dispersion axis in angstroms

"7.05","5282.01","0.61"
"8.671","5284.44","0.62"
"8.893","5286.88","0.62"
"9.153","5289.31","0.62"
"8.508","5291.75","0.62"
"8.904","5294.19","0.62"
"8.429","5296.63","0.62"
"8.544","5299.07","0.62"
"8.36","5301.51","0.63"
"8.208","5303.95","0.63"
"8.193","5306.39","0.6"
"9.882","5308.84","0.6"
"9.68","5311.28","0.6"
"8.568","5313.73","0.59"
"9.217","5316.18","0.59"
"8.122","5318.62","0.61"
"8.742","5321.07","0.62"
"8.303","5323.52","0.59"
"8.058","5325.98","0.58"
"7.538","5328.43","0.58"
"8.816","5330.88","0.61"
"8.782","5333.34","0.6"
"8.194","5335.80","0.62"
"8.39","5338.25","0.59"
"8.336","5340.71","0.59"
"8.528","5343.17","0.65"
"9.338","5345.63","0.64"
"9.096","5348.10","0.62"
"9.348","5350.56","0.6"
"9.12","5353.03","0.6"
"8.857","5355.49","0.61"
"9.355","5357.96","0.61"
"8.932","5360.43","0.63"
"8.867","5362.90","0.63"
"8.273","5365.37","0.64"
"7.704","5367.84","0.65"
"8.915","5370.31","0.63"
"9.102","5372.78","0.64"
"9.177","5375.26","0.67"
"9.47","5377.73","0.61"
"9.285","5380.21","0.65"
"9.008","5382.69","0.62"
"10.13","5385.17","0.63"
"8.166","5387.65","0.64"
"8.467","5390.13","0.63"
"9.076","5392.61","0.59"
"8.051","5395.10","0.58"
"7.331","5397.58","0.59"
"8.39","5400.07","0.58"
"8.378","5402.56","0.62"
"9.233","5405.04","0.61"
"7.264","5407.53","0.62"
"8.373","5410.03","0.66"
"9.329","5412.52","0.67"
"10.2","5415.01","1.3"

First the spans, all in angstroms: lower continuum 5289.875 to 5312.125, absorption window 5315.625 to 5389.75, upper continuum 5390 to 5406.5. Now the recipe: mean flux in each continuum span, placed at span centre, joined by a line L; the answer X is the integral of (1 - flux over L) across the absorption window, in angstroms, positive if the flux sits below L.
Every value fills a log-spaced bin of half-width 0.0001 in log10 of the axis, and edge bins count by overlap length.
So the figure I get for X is -1.8 angstroms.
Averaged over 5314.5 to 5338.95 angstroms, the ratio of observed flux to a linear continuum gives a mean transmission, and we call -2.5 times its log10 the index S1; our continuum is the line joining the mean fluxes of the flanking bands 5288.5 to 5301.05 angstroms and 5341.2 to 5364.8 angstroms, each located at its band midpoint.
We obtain 0.05 mag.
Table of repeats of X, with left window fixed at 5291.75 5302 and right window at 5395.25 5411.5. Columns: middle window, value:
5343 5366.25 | -1.81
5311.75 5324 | -0.27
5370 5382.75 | -1.42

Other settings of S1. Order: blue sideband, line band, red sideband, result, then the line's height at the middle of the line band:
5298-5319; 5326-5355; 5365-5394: 0.02 mag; 8.84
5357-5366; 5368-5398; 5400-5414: -0.02 mag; 8.72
